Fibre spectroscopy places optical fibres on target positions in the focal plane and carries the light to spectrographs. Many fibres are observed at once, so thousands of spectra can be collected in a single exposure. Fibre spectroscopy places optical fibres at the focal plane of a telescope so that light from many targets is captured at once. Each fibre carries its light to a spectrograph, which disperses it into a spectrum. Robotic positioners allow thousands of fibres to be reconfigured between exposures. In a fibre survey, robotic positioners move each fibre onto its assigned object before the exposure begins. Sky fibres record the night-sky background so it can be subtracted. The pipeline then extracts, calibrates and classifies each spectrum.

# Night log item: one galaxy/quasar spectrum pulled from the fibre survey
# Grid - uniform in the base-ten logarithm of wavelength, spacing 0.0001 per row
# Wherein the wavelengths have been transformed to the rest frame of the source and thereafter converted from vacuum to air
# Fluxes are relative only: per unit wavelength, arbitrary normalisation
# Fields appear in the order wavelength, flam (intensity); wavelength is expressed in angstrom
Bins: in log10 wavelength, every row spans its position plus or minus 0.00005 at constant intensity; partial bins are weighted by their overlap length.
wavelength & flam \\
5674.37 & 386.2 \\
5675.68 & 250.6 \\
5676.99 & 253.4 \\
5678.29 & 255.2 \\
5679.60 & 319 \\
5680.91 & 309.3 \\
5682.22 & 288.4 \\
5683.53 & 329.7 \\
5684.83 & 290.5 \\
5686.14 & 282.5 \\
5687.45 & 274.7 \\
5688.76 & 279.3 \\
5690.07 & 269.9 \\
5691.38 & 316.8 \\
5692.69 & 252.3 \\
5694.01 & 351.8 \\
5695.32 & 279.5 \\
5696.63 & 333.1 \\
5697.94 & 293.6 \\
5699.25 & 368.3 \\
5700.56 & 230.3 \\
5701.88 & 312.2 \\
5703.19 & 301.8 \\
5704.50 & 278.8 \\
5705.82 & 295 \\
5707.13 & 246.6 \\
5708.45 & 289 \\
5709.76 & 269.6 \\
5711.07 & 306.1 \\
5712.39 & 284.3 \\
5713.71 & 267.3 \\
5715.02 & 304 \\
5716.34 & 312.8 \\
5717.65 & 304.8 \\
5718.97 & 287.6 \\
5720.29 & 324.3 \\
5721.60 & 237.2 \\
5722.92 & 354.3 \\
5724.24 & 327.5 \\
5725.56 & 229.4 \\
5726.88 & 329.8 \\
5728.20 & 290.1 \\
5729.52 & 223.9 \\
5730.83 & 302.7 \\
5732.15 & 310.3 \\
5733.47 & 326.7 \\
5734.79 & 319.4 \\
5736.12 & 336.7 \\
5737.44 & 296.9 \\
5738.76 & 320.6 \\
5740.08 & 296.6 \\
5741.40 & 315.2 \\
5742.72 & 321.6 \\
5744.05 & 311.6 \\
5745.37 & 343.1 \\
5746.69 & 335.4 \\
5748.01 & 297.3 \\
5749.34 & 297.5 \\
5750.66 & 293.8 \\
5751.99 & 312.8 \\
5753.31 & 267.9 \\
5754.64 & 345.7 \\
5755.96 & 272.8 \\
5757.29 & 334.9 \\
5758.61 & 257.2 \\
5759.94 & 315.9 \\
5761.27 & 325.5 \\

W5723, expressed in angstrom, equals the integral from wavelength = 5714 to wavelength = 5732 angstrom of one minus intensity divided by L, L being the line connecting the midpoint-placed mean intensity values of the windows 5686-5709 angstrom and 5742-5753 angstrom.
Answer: 0.5 angstrom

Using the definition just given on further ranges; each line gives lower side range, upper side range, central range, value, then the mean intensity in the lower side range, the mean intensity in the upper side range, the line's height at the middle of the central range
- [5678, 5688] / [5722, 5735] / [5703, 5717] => 0.5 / 295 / 300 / 298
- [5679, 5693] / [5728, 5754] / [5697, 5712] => 0.3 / 293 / 306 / 297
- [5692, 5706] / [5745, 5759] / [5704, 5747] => 0.4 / 300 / 306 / 303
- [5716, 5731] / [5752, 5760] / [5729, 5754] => -0.9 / 293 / 299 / 296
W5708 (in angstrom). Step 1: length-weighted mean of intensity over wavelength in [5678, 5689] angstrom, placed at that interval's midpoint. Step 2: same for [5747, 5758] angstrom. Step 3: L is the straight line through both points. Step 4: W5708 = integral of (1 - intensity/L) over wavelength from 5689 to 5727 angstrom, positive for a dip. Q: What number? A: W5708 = 0.4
